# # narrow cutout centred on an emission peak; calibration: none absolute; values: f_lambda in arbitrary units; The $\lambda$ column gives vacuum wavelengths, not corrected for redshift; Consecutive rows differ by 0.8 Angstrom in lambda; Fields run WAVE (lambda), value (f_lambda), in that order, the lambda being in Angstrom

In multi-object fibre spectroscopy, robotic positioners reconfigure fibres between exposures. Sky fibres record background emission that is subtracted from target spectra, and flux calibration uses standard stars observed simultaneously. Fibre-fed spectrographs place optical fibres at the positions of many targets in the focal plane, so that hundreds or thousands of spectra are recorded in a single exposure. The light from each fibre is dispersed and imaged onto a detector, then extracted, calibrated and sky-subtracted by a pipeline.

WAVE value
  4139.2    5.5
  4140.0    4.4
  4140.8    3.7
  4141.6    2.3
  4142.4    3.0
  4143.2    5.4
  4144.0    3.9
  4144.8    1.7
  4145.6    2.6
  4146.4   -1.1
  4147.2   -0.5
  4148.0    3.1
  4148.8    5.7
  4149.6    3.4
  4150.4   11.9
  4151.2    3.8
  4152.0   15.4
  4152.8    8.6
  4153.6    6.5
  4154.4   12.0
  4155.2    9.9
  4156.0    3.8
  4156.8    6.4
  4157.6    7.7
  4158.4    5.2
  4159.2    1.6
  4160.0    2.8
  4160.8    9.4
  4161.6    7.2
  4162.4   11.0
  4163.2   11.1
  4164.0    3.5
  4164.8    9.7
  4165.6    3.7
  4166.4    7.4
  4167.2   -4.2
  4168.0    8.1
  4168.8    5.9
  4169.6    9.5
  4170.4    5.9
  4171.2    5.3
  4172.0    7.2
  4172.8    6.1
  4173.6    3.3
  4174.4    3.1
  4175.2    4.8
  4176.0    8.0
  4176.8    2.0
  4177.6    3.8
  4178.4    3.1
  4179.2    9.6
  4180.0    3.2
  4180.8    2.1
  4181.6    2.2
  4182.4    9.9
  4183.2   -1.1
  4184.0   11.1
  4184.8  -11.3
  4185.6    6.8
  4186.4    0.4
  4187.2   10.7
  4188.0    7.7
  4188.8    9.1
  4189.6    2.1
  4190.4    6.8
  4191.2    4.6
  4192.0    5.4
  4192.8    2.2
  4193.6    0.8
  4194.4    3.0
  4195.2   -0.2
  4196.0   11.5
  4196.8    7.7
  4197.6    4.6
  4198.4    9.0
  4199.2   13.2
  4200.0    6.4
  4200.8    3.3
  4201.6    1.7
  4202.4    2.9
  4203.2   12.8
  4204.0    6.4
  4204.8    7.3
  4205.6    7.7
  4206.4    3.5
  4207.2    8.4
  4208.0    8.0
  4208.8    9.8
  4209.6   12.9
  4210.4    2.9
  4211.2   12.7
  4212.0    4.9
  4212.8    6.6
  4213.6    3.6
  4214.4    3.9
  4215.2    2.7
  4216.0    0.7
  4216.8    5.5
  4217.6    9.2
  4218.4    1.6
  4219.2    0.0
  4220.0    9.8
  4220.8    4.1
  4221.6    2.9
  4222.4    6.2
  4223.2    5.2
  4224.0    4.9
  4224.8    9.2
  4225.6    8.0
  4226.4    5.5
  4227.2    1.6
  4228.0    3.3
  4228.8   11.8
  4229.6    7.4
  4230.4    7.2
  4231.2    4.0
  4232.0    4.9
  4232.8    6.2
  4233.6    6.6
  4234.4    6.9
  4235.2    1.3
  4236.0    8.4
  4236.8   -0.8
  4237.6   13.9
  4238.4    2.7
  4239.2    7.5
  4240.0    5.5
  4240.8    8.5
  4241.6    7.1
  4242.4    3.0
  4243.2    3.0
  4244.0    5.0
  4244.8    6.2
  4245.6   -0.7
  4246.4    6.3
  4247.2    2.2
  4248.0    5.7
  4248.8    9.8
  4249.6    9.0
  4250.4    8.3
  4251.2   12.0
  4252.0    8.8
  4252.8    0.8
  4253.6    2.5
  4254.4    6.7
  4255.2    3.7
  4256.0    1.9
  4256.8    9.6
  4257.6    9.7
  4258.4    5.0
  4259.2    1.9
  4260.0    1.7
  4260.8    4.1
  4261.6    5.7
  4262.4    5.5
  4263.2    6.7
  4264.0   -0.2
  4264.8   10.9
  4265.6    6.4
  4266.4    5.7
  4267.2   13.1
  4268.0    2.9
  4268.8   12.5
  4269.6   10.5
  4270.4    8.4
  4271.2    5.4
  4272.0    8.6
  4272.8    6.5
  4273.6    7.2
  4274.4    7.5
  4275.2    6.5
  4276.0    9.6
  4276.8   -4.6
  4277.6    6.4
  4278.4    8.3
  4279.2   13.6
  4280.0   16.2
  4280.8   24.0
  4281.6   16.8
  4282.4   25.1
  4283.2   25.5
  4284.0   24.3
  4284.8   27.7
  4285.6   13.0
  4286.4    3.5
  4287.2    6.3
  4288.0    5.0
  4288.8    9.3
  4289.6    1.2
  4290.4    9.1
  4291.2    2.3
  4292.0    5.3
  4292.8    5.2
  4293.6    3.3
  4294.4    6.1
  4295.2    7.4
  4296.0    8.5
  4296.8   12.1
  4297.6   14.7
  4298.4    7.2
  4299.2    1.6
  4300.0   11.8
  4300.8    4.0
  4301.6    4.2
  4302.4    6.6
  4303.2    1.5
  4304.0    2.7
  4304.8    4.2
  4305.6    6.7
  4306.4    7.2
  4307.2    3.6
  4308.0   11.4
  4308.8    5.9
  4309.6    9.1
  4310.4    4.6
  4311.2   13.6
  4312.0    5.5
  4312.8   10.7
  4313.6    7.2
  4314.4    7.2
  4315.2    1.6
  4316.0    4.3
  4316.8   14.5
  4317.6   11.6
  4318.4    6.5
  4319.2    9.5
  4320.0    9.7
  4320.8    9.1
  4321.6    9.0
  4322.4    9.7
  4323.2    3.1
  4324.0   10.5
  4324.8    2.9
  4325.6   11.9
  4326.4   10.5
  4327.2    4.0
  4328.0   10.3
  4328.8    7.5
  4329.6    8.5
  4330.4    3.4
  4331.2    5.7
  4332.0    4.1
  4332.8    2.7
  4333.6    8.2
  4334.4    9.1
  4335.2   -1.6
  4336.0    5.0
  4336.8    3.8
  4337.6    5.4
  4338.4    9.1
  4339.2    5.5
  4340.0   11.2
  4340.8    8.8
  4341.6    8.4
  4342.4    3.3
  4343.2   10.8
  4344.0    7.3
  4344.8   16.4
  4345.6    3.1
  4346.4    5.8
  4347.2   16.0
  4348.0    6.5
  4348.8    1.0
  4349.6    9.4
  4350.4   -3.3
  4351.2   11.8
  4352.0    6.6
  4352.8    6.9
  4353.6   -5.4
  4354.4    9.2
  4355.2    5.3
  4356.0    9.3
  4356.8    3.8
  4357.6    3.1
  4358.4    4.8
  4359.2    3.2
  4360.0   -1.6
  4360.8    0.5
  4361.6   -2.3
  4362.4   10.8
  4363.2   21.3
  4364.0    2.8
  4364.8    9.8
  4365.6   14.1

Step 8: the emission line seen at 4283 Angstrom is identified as [O II]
